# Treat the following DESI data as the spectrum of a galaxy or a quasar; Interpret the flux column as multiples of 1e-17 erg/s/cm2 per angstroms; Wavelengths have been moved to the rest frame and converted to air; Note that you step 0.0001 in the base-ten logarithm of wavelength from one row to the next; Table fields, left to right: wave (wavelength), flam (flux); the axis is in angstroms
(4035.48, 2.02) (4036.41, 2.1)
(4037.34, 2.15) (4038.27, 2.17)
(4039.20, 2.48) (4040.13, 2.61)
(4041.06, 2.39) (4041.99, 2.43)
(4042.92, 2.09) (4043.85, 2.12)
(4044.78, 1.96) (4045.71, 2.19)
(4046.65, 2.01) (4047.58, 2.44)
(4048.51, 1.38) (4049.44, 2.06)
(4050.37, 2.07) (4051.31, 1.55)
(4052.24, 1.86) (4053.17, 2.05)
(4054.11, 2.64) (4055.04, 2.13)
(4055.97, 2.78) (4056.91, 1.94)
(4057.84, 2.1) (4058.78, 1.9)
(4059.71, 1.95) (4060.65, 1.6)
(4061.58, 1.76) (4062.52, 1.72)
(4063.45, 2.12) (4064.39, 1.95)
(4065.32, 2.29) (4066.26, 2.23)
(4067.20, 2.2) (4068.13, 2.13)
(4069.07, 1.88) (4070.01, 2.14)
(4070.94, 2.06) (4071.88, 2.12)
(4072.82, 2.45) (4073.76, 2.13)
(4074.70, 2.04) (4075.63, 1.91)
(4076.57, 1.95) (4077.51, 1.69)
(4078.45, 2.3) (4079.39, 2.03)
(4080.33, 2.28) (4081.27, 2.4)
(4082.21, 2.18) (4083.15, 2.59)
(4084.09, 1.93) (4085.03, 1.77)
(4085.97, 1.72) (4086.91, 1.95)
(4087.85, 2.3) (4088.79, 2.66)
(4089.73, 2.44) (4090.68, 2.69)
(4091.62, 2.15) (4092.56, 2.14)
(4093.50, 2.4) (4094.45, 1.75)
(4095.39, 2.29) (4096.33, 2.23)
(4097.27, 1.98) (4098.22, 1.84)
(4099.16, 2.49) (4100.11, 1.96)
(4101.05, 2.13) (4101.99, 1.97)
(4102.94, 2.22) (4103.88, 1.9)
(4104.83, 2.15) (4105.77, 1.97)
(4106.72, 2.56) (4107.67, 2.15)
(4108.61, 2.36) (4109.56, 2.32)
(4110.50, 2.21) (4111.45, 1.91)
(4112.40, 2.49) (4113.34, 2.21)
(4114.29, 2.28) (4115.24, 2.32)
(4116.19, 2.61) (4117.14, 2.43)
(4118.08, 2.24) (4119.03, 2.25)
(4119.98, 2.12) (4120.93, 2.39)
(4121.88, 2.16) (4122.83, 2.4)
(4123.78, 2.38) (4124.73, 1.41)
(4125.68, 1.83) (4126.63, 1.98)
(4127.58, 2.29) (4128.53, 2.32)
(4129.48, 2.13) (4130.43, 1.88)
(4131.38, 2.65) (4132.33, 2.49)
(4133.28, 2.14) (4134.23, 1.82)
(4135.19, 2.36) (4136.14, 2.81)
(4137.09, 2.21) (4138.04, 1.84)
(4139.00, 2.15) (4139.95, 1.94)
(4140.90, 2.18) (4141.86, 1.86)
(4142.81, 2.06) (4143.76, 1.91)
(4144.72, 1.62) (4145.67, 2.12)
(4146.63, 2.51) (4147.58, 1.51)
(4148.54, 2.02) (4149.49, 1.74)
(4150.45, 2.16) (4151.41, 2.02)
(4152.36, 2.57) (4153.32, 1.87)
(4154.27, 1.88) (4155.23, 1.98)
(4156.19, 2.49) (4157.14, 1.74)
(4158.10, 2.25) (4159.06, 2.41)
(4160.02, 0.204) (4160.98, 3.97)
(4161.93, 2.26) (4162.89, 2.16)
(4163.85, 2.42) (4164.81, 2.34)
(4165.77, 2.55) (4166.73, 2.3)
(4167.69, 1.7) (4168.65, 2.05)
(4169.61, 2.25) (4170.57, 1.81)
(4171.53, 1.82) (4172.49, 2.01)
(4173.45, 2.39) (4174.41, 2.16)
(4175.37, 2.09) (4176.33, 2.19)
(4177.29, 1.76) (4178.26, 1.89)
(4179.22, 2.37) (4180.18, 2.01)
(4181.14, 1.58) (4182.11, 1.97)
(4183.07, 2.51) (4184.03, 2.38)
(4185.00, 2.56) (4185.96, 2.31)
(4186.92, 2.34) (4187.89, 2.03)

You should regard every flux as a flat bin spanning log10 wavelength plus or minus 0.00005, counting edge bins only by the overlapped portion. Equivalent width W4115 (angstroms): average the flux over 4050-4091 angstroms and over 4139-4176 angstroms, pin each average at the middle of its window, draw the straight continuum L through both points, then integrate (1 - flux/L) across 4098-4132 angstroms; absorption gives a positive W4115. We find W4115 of -1.6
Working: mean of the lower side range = 2.1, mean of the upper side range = 2.09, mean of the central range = 2.2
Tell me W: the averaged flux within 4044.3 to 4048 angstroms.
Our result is 2.14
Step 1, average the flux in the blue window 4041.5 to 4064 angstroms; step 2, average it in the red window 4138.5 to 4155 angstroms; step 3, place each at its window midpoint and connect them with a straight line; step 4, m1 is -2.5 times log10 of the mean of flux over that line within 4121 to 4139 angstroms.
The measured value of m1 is -0.086 mag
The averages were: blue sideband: 2.04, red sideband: 2.01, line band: 2.18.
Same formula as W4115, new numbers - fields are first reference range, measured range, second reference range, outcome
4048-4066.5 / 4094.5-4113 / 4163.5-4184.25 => -1.0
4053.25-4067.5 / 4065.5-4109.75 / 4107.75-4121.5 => 0.7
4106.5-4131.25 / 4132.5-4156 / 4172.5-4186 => 1.3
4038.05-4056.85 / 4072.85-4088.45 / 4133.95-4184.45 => 0.4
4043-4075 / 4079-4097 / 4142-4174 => -1.2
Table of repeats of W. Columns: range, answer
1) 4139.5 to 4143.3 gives 2.01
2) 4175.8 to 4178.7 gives 1.95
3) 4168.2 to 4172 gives 1.98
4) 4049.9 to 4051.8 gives 1.81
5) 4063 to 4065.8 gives 2.12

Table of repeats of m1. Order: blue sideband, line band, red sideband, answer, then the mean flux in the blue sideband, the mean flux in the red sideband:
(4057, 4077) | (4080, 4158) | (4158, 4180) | -0.036 mag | 2.03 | 2.14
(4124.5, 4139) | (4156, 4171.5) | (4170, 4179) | -0.054 mag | 2.16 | 2.03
